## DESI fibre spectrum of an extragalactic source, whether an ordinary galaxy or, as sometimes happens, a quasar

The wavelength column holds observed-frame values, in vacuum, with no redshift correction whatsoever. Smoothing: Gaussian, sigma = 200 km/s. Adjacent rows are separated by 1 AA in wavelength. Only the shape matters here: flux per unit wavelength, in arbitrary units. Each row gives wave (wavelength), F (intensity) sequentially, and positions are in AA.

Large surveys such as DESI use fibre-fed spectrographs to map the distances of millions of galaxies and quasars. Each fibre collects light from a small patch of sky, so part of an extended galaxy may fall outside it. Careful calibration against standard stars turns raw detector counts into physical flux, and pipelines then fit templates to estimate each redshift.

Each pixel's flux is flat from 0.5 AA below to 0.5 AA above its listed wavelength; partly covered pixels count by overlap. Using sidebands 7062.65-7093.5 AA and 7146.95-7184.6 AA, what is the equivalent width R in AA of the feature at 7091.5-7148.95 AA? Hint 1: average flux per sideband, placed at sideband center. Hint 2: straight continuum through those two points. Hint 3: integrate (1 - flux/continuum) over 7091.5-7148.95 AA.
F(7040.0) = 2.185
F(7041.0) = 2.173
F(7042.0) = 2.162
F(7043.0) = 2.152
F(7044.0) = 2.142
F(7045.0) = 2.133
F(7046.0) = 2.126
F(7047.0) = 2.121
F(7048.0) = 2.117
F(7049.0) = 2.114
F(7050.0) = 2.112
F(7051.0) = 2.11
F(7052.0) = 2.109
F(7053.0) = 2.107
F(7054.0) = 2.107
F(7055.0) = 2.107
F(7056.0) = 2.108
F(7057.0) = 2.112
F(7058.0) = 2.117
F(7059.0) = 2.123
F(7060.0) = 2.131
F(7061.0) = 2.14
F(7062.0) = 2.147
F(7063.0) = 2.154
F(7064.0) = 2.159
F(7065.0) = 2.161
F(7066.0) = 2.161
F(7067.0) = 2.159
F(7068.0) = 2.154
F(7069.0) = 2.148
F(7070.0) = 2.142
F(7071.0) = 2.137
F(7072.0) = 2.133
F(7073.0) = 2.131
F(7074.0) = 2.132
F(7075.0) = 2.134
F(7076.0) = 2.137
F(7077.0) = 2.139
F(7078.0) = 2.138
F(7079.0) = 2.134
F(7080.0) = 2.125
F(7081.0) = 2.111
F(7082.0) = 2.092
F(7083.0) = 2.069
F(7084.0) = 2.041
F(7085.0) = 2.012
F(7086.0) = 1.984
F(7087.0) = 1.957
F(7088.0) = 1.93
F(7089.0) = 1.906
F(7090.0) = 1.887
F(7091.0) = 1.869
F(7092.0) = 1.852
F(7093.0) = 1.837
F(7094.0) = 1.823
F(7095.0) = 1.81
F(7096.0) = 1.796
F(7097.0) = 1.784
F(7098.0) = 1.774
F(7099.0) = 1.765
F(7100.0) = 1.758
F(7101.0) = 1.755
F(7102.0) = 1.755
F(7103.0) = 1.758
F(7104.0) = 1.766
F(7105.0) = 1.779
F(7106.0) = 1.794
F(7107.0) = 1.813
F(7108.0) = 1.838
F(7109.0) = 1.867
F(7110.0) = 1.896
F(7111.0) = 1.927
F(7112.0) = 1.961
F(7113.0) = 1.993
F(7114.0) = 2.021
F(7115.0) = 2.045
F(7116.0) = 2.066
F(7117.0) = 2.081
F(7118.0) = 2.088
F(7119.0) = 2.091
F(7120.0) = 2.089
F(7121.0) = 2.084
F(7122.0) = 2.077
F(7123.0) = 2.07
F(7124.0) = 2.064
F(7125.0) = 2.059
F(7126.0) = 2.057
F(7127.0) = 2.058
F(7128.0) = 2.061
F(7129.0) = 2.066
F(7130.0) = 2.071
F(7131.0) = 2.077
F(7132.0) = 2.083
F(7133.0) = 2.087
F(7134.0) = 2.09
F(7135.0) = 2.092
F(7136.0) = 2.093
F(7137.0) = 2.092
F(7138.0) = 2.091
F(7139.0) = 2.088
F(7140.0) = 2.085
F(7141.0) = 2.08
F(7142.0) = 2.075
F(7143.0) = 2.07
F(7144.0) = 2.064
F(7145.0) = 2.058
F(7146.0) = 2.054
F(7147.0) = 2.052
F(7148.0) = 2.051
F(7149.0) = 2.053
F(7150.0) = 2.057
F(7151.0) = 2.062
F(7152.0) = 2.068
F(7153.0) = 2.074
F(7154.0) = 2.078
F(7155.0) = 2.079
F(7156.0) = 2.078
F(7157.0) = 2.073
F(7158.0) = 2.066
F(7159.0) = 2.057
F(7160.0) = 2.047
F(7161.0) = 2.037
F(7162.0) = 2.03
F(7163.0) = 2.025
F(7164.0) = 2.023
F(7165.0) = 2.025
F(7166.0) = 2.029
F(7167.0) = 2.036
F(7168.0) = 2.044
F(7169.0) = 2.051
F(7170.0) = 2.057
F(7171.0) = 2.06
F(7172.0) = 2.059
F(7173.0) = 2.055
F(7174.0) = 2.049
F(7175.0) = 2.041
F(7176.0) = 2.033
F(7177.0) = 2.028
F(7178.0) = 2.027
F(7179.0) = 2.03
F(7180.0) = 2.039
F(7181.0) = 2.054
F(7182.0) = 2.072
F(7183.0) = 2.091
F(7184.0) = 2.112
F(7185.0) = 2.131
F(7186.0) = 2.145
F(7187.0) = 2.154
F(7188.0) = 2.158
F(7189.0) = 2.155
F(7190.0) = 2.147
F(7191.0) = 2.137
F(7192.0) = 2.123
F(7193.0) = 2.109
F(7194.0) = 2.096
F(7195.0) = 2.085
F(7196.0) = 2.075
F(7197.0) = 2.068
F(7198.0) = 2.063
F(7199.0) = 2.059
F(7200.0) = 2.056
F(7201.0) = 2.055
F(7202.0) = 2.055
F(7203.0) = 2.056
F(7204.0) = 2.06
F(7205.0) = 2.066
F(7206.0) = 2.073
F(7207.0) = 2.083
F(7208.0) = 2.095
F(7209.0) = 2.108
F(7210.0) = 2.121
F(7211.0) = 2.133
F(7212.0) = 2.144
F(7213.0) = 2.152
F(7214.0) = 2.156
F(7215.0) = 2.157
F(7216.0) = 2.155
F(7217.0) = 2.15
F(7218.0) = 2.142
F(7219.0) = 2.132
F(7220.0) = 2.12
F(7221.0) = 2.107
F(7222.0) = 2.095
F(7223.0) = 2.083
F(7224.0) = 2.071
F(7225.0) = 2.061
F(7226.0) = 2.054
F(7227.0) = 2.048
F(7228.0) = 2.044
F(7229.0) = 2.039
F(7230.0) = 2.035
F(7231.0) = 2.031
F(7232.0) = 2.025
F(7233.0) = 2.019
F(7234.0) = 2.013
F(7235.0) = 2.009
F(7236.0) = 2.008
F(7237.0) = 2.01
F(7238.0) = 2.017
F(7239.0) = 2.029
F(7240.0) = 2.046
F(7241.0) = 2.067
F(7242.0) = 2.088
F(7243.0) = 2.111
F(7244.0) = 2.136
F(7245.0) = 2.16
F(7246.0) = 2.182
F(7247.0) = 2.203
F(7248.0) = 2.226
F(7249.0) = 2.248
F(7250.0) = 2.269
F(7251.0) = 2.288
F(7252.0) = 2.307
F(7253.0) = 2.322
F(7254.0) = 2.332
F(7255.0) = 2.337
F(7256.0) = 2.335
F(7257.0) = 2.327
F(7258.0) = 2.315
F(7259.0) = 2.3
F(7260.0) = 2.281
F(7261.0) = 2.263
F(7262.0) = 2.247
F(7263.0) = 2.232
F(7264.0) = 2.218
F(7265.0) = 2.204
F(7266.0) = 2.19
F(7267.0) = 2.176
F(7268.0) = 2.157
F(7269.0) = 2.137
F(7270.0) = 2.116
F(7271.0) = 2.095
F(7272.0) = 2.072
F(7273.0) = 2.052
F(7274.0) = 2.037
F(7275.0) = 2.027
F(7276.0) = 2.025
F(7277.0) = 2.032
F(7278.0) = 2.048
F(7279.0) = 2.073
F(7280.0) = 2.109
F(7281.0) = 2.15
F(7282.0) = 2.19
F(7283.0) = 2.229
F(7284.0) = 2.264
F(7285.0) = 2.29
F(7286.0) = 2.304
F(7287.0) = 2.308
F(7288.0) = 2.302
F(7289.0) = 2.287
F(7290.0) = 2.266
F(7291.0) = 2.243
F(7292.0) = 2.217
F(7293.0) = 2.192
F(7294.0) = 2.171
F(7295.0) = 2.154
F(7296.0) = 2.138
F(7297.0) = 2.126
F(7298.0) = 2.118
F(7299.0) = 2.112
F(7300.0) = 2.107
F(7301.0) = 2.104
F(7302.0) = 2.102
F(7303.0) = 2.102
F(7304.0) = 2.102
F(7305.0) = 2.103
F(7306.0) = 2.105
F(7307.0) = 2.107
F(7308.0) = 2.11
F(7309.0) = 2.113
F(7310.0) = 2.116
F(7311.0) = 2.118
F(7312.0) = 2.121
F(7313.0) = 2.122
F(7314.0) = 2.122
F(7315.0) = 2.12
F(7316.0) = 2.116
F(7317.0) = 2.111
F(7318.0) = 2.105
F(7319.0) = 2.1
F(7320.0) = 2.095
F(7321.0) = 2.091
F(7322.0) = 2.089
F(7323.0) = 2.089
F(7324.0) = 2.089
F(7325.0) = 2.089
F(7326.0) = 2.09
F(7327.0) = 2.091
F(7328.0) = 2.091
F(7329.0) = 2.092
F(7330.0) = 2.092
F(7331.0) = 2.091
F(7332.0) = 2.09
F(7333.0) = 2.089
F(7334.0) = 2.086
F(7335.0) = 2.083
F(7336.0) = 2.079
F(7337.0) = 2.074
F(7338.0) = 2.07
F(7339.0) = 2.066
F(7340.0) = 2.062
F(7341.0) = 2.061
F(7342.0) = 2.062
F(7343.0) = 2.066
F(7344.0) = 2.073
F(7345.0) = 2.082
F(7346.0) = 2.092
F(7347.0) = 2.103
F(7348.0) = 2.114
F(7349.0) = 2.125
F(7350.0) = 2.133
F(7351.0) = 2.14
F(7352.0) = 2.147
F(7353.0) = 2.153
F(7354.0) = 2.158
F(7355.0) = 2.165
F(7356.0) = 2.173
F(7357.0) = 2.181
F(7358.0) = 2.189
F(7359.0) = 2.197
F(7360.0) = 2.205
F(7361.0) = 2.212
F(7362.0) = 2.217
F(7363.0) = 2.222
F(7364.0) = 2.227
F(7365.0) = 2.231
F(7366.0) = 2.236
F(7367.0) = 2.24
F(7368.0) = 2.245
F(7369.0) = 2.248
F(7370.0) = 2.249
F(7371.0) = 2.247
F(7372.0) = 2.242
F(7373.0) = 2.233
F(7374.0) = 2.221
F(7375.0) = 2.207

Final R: 2.3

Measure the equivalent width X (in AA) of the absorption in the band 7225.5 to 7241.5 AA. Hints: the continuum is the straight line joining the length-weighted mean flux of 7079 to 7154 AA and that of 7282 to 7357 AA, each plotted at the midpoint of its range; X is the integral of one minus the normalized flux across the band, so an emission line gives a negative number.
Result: 0.30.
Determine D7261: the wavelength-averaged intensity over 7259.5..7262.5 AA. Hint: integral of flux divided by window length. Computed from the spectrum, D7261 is 2.26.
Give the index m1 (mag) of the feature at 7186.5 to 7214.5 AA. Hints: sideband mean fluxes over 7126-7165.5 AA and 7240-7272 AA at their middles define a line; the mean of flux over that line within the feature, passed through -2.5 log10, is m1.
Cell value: 0.02 mag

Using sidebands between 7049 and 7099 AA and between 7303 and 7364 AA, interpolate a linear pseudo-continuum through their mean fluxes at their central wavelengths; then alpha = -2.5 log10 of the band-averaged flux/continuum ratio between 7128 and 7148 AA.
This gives 0.00 mag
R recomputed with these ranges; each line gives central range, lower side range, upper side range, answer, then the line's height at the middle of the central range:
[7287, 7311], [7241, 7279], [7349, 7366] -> 0.4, 2.19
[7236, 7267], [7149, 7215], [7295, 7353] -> -1.7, 2.09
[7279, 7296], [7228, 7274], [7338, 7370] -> -0.5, 2.16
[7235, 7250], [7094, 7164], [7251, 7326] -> 0.0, 2.12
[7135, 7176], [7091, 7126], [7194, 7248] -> -1.6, 1.98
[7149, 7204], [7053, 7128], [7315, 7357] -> -0.8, 2.04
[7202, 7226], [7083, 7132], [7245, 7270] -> 0.6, 2.16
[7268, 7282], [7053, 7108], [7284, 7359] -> 0.2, 2.1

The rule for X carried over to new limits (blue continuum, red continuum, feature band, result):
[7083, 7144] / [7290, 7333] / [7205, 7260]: -2.1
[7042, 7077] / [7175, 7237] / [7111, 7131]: 0.5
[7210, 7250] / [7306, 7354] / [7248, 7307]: -2.5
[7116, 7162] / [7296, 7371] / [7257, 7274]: -0.7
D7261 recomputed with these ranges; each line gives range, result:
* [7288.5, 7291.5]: 2.27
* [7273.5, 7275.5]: 2.03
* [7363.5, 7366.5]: 2.23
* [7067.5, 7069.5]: 2.15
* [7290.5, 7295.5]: 2.2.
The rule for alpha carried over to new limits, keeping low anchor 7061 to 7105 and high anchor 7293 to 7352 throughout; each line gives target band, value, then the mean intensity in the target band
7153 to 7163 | -0.016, 2.06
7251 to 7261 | -0.119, 2.31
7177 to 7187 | -0.021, 2.08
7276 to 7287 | -0.043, 2.17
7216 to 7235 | -0.007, 2.07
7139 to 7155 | -0.023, 2.07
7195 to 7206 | -0.008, 2.06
